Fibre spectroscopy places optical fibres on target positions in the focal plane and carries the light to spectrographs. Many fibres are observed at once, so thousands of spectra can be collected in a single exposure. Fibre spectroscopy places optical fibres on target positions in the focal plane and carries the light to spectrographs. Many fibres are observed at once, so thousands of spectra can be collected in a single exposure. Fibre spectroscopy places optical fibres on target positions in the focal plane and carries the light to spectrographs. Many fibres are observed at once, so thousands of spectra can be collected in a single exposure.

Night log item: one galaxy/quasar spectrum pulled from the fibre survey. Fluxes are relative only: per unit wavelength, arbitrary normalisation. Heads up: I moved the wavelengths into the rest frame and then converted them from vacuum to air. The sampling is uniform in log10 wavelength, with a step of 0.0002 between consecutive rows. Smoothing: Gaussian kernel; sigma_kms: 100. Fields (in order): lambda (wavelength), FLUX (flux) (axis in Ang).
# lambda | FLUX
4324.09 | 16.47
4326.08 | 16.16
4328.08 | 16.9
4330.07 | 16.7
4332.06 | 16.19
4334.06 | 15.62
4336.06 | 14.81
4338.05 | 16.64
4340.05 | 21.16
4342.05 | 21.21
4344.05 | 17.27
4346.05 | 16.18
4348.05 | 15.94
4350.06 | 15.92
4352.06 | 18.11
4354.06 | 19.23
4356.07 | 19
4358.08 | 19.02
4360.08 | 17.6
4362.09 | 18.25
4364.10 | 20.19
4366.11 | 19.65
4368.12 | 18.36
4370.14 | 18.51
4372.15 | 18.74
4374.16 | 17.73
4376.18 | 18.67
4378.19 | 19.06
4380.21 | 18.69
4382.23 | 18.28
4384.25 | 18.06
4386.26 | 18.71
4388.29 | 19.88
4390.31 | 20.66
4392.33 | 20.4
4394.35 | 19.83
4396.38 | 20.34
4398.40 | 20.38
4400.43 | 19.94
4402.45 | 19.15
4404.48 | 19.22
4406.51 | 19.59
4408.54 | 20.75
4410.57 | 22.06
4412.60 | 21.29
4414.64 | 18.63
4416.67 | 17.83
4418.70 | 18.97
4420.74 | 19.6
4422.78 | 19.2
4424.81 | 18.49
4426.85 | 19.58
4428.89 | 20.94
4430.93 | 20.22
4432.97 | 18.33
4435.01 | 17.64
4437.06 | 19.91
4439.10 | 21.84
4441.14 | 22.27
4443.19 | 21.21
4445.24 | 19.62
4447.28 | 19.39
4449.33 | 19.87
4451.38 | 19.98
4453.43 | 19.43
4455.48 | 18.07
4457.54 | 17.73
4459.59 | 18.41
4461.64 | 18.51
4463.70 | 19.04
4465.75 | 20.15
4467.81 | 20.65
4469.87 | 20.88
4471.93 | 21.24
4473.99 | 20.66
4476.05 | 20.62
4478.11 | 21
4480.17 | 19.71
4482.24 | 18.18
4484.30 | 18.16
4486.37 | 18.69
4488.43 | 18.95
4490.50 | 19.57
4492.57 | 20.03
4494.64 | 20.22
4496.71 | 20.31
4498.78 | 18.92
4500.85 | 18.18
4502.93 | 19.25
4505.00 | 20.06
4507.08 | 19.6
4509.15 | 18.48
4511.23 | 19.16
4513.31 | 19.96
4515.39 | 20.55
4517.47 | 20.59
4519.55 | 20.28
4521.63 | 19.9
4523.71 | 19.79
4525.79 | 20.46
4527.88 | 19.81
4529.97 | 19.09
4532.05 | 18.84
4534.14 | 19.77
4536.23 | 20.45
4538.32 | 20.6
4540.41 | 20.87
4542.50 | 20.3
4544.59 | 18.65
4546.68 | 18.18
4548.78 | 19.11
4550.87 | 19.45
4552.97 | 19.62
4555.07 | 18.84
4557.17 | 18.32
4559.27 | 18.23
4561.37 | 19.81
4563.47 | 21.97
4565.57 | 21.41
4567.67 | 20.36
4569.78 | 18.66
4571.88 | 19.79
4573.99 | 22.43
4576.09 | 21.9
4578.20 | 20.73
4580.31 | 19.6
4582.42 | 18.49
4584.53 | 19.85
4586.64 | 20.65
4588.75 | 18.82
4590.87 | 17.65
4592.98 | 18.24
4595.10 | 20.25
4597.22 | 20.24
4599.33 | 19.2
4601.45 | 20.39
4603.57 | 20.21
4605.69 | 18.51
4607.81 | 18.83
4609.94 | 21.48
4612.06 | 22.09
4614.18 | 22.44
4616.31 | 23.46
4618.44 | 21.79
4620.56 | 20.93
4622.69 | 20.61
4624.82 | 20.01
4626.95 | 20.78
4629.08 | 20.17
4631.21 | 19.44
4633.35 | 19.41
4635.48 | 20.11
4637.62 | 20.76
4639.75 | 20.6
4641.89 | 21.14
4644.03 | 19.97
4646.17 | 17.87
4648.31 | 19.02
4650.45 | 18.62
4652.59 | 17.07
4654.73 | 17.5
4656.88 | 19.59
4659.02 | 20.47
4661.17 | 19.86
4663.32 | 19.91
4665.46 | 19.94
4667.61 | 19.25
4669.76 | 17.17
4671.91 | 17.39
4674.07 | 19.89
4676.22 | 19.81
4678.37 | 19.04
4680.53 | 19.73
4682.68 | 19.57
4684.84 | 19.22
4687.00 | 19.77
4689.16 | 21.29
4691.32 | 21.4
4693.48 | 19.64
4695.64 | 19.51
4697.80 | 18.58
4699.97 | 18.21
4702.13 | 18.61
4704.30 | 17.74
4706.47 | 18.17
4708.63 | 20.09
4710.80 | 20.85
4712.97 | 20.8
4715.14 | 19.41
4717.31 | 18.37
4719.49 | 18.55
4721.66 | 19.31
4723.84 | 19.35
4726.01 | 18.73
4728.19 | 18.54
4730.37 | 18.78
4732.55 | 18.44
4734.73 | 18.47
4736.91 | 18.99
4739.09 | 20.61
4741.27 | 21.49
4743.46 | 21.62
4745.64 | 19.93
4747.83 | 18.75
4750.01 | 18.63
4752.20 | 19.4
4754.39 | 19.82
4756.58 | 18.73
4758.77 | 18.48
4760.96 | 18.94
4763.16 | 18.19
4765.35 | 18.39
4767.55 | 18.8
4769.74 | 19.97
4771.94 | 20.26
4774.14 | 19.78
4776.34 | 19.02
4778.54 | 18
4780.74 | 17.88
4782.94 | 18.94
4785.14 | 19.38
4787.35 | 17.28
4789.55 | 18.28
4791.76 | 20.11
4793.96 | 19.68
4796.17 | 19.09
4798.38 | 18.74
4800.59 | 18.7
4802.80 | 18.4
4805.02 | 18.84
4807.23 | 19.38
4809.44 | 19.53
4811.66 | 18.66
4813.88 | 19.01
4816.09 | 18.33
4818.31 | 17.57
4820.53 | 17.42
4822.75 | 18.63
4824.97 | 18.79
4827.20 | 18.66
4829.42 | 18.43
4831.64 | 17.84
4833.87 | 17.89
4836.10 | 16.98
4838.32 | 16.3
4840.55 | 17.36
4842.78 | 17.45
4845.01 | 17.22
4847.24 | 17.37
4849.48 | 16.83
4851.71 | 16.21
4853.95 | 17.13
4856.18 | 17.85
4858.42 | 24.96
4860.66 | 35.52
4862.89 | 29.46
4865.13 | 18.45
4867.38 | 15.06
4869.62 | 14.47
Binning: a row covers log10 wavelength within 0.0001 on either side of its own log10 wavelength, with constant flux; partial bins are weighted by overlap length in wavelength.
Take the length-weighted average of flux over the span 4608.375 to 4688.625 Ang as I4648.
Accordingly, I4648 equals 19.9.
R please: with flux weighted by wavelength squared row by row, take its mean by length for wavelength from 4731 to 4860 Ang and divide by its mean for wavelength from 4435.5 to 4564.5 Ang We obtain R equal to 1.08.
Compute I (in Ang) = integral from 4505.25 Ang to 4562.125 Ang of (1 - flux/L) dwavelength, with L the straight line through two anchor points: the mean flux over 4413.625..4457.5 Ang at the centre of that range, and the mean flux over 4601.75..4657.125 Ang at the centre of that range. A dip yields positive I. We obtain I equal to 0.7 Ang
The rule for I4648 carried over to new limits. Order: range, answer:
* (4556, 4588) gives 20.1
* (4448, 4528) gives 19.6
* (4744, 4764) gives 19.1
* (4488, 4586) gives 19.8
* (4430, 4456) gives 19.9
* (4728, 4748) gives 19.6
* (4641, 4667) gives 19.2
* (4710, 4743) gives 19.4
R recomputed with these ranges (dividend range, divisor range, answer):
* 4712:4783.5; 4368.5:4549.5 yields 1.11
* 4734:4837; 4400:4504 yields 1.11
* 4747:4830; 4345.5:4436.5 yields 1.17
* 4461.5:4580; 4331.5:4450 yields 1.10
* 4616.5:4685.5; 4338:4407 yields 1.18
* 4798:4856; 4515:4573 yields 1.03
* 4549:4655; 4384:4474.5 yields 1.09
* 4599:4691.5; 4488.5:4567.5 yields 1.06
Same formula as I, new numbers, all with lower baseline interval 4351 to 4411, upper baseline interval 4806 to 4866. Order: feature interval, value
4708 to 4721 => -0.3 Ang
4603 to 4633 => -2.3 Ang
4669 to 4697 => -0.4 Ang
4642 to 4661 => 0.3 Ang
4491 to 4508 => -0.3 Ang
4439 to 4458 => -0.7 Ang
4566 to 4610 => -1.3 Ang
